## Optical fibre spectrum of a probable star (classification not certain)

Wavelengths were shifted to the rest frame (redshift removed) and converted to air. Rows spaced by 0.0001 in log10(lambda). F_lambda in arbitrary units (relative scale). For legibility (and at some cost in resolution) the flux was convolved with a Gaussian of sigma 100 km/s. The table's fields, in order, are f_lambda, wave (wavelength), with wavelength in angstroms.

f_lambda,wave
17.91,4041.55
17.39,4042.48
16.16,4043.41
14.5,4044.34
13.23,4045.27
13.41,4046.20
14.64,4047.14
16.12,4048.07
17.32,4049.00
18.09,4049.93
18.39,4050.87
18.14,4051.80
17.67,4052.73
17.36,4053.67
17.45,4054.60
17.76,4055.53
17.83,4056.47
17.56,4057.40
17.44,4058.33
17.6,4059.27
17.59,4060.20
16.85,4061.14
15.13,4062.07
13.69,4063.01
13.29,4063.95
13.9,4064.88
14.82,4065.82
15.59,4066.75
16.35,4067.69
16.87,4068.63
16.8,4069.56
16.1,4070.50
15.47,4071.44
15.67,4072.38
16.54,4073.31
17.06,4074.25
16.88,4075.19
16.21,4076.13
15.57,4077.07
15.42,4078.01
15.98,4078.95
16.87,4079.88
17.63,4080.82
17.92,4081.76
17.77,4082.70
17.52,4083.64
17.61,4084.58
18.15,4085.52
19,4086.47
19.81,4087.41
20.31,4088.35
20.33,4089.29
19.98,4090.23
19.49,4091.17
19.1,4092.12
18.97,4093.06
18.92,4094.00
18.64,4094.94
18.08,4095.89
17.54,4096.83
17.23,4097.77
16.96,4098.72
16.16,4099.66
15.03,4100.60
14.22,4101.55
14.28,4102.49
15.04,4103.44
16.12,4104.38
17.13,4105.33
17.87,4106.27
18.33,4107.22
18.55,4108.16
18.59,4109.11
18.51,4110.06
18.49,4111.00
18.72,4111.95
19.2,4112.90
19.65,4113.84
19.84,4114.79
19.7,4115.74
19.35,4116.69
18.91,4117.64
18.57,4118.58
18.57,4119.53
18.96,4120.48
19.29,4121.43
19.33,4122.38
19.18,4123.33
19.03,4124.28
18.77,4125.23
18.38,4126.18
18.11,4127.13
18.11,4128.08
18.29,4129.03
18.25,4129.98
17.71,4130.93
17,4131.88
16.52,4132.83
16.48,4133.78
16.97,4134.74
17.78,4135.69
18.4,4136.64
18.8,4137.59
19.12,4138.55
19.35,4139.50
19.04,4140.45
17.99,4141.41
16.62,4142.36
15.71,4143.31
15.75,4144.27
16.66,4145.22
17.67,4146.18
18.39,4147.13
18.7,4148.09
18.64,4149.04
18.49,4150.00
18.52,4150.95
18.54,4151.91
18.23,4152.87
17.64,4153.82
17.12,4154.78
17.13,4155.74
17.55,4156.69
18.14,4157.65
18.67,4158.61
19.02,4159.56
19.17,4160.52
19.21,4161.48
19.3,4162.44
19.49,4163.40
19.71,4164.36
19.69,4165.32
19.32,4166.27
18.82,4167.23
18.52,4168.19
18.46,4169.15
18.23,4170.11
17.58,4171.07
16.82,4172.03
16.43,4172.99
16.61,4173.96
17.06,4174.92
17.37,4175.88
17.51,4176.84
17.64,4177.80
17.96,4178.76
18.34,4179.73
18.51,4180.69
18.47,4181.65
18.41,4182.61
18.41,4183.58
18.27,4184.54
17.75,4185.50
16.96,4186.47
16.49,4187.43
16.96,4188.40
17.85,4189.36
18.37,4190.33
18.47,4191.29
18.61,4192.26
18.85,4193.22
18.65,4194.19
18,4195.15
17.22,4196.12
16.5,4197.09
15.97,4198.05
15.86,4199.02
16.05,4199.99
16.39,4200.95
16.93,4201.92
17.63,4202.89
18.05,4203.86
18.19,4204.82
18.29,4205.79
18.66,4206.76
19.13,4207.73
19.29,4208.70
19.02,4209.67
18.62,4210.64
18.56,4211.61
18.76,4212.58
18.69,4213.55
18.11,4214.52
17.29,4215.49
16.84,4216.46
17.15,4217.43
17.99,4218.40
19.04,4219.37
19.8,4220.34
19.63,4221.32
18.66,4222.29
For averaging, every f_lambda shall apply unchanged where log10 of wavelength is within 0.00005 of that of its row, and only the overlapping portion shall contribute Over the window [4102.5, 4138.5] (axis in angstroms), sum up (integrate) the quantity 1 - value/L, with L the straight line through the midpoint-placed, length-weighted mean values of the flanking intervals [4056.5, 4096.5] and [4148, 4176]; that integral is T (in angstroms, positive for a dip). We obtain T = -1.0 angstroms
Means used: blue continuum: 17.2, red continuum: 18.3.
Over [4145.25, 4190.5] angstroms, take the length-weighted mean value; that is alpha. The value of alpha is 18.1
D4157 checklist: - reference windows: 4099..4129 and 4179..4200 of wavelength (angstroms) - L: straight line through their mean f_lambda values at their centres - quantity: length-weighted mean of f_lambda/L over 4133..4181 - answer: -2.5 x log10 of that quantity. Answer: -0.01 mag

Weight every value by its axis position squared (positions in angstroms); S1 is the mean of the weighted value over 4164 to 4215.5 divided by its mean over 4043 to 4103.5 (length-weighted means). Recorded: 1.1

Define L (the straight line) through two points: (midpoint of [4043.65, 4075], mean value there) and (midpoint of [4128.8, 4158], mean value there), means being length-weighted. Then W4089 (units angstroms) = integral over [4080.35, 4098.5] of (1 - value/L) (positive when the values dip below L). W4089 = -1.95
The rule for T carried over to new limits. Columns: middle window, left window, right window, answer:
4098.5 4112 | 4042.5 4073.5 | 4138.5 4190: 0.1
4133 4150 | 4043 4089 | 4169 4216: -0.4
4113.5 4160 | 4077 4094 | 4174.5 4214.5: -0.3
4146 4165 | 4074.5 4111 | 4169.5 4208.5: -0.9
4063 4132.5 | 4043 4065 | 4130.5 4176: -2.2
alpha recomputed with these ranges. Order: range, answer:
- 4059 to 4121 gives 17.4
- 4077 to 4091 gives 18.1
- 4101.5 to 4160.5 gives 18.1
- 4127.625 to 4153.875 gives 17.8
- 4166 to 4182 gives 17.8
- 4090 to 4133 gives 18.1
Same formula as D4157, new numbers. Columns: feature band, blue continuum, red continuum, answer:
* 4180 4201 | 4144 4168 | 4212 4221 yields 0.04 mag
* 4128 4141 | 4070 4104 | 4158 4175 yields 0.00 mag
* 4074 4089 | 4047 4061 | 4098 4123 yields 0.01 mag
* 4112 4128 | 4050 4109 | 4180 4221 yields -0.10 mag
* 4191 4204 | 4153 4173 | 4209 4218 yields 0.06 mag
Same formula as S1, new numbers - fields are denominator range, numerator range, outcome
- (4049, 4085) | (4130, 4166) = 1.13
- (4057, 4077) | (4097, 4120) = 1.13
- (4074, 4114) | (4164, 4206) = 1.05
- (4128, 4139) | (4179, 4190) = 1.03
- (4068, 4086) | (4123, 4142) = 1.11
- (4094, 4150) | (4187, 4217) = 1.03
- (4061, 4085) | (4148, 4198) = 1.18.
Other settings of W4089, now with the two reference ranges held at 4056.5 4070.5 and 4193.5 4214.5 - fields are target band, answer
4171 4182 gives 0.0 angstroms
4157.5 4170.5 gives -1.3 angstroms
